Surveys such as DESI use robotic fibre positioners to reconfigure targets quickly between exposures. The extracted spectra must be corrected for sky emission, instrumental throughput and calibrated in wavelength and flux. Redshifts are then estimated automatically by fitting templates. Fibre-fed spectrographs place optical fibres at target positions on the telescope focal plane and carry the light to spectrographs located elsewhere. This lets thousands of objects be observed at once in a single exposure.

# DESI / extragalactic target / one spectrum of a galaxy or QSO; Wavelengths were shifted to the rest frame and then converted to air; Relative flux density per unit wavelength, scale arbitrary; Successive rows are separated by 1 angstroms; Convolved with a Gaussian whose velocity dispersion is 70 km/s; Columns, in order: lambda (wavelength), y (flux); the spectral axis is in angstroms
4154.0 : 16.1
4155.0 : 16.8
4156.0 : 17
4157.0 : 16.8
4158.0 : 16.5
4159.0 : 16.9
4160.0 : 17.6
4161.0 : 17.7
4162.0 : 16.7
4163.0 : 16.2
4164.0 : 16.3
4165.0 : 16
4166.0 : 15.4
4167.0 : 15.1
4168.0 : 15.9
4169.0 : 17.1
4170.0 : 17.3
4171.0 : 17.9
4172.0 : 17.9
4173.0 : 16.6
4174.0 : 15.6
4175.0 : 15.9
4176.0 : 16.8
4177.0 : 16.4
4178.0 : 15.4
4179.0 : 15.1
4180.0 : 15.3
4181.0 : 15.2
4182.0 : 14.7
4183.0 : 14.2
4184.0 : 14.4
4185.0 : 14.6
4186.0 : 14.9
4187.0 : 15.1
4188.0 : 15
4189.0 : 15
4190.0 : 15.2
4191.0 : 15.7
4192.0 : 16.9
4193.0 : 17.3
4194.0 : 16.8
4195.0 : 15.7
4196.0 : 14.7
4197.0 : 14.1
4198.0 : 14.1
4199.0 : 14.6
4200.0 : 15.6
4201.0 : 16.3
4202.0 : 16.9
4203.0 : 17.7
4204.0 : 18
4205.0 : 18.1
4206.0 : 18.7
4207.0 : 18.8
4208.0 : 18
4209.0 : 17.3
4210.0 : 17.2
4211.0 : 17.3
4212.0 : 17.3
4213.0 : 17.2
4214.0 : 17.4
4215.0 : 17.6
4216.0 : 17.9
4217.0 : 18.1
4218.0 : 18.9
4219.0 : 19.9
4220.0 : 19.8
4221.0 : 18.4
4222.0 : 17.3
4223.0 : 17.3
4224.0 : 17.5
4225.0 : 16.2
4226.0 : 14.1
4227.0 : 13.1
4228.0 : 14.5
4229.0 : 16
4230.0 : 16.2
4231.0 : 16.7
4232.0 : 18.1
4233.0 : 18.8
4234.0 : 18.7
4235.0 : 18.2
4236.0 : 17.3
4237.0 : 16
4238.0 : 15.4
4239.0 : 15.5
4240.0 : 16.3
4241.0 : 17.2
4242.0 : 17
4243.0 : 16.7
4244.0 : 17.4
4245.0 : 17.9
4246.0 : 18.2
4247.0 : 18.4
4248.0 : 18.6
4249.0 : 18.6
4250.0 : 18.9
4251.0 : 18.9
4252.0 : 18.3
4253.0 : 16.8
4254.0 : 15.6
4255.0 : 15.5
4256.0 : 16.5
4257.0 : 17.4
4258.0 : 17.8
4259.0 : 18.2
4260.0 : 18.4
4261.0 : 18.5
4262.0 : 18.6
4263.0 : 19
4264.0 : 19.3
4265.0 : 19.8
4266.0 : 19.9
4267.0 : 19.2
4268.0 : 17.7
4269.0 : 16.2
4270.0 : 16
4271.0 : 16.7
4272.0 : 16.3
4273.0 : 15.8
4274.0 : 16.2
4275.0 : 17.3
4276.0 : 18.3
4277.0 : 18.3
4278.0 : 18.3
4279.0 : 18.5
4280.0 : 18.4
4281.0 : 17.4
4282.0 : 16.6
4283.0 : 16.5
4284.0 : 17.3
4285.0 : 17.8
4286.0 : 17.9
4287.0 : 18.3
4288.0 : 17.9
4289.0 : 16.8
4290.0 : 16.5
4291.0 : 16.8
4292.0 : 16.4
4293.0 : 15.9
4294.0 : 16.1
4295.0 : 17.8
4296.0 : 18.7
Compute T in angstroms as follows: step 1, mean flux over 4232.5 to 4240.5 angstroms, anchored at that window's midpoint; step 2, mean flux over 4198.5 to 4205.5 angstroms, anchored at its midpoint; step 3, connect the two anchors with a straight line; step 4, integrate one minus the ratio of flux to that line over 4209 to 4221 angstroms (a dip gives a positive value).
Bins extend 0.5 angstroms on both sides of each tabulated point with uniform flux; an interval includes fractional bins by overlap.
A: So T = -0.8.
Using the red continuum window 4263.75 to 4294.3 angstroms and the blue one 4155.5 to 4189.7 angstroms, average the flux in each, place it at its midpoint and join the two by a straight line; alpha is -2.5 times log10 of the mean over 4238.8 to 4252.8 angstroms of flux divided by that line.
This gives -0.05 mag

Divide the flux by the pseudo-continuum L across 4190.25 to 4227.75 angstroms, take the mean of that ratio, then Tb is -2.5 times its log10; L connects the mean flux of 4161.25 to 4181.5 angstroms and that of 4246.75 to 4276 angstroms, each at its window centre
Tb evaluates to -0.01 mag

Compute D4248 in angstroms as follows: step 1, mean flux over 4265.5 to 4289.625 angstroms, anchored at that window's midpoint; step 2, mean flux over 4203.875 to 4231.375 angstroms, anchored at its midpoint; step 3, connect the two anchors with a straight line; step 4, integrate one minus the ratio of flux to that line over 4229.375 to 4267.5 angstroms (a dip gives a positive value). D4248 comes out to -0.72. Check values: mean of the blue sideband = 17.3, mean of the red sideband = 17.5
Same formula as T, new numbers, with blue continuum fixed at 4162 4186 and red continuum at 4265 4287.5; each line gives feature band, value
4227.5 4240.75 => 0.08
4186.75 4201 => 0.66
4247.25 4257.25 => -0.22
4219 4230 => 0.09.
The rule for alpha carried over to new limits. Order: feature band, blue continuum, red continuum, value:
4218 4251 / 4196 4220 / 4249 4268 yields 0.03 mag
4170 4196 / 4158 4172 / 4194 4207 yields 0.05 mag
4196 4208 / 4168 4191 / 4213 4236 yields -0.01 mag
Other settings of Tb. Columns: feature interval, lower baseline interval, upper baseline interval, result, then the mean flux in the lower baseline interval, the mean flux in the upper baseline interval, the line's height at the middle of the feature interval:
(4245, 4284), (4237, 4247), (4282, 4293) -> -0.05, 16.9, 17.1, 17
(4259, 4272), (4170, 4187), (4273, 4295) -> -0.07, 15.7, 17.3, 17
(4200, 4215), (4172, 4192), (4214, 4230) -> -0.07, 15.4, 17.1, 16.5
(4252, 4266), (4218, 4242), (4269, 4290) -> -0.05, 16.9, 17.3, 17.1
